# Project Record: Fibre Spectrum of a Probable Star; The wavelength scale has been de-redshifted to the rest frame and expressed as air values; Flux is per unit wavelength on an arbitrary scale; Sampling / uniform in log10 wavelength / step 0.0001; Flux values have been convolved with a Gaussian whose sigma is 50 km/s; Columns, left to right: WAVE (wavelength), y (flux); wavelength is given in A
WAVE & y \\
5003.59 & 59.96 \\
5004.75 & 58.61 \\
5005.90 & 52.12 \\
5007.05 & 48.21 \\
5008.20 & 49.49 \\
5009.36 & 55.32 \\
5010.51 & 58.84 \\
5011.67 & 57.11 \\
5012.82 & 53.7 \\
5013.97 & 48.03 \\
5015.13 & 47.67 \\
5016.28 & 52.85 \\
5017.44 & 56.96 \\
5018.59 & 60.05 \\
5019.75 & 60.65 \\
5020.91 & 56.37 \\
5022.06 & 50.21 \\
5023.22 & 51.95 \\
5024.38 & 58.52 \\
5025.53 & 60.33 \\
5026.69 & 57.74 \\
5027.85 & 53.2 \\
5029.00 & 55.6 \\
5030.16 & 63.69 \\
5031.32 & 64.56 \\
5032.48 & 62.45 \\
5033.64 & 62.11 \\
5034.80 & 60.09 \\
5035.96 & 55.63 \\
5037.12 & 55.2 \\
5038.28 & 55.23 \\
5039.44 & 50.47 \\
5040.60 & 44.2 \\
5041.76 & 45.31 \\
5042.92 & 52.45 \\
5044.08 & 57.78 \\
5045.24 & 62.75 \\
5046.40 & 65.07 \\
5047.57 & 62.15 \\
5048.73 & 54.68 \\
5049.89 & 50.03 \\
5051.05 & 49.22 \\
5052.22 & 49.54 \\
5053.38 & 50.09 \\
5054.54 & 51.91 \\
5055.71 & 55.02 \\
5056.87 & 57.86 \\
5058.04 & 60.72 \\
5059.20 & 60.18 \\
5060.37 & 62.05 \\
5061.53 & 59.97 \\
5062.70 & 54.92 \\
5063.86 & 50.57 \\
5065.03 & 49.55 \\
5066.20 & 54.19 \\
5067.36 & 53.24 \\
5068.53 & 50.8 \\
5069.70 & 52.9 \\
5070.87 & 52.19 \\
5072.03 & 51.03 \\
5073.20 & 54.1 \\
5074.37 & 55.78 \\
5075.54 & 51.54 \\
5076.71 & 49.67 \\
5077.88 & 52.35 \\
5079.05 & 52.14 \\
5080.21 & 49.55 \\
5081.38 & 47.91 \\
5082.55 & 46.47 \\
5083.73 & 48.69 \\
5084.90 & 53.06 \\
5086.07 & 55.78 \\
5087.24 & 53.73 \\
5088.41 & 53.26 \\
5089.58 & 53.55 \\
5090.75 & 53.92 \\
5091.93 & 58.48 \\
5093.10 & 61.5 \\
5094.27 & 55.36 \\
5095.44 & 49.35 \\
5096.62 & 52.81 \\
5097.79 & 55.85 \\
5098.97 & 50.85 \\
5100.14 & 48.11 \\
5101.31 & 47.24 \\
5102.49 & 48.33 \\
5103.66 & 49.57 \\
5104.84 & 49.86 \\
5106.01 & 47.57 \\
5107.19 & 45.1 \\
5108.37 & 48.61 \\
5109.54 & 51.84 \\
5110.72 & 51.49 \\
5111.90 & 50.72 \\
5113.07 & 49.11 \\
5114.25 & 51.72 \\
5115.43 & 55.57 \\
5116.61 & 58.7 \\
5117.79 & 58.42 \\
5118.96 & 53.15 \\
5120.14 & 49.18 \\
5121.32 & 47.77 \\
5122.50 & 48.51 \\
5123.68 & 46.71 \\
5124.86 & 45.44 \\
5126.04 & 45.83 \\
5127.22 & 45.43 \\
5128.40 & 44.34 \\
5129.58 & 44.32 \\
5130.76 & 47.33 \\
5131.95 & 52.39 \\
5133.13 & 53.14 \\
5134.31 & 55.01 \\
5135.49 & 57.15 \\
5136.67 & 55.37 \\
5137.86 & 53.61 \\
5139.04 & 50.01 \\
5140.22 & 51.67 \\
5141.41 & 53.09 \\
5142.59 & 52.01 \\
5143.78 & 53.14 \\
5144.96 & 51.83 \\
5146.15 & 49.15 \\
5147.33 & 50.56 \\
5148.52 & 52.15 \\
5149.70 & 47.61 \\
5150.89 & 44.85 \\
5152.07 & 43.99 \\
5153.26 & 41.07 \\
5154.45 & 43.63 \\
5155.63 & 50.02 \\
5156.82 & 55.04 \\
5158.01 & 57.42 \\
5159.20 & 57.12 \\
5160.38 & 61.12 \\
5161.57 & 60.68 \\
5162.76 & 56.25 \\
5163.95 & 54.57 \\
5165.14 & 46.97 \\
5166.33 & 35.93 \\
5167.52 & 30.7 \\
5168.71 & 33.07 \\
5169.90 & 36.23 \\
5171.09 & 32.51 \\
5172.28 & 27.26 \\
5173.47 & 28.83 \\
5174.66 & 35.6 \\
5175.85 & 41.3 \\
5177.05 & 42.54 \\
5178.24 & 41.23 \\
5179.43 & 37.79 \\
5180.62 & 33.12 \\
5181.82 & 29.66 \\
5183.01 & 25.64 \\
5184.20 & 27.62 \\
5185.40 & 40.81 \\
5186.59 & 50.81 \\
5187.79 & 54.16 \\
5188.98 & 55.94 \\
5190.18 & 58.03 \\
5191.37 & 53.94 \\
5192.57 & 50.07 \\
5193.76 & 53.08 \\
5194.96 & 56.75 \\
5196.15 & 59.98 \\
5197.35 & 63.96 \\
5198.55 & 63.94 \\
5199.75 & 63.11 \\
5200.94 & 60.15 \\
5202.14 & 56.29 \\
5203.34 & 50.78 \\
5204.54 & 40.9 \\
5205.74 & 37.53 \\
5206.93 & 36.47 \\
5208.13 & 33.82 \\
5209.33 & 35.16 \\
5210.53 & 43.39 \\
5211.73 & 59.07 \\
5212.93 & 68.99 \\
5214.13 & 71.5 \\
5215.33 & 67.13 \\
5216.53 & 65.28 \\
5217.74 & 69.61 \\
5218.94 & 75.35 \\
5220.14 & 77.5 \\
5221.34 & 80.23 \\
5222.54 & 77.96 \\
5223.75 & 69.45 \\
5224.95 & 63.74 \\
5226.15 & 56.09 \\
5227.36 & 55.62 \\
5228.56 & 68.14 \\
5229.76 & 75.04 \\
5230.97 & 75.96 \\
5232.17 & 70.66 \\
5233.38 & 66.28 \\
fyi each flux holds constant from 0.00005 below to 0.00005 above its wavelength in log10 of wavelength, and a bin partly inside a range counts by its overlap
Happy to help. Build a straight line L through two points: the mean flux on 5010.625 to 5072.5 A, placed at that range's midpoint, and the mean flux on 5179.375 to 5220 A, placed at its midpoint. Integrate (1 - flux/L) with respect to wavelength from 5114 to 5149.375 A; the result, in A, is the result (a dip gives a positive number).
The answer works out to 1.6 A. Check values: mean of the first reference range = 55.3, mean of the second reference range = 52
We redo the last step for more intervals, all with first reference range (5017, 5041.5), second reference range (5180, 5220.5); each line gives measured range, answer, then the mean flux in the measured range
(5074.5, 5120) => 2.63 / 51.9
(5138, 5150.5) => 0.65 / 51.1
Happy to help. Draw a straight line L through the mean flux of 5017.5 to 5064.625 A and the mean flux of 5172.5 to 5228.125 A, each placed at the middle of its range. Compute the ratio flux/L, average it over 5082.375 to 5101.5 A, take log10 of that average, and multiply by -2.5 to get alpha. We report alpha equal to 0.04 mag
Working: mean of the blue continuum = 56.2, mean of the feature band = 53.1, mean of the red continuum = 52.5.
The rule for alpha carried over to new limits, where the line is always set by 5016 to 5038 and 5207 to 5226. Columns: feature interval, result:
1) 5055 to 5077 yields 0.08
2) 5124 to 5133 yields 0.28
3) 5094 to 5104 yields 0.18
